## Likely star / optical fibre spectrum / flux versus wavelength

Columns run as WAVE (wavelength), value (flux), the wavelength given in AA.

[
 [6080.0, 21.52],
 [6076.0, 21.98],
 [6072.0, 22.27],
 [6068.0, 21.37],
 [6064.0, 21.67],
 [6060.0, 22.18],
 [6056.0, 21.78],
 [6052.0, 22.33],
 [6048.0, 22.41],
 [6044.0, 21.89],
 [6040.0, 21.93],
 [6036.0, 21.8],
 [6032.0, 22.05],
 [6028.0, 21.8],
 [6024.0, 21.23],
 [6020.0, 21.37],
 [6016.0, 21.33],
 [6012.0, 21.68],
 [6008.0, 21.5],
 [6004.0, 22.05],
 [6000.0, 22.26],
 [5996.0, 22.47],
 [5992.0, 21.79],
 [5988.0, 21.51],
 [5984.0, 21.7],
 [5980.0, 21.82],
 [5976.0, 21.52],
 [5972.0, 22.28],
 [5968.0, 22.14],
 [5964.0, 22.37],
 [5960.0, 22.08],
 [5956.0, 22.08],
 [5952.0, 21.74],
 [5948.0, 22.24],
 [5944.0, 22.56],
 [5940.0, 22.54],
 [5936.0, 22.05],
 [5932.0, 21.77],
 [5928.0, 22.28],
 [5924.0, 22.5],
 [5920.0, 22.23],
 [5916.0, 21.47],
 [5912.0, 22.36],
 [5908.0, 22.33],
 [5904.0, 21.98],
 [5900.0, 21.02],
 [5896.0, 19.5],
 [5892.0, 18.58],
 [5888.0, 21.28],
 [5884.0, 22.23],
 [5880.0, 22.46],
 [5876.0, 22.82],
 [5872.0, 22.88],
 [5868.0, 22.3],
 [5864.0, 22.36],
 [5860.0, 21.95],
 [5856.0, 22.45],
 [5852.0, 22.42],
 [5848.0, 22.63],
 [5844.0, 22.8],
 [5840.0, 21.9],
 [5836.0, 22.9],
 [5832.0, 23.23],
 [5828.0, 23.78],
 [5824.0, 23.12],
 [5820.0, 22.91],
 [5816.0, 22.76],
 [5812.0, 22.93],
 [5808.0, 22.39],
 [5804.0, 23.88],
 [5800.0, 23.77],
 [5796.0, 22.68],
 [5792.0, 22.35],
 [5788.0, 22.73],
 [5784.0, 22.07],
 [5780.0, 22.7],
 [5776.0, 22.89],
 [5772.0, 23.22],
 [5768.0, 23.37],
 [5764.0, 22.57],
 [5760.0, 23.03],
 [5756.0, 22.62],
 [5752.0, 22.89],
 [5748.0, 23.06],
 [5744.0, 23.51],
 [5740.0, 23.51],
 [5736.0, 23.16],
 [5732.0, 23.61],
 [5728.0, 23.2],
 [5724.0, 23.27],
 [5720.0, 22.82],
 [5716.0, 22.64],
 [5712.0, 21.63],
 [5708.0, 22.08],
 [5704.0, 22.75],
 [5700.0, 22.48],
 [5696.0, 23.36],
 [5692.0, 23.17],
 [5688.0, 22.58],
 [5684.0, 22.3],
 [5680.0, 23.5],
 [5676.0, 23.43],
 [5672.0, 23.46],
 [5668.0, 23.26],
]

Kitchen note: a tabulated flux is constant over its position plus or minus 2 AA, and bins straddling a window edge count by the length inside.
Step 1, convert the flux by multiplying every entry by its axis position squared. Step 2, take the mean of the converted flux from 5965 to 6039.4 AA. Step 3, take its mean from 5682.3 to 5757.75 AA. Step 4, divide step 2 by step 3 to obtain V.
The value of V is 1.0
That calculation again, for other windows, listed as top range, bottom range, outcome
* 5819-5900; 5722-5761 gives 1.00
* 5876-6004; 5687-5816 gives 1.02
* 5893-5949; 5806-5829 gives 0.99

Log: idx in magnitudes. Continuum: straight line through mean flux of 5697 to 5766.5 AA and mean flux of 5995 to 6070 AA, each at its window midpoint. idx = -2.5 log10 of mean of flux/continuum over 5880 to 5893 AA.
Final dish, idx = 0.06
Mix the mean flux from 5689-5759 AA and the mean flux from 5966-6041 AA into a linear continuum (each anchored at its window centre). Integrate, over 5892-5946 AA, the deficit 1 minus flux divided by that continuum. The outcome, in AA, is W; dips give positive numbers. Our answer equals 0.9 AA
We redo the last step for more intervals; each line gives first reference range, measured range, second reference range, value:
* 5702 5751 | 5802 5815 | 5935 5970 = -0.21 AA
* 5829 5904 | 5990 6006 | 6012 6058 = -0.21 AA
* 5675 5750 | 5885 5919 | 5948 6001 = 1.71 AA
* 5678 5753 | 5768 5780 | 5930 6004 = -0.17 AA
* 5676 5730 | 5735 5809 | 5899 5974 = -1.28 AA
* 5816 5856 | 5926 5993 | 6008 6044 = 0.10 AA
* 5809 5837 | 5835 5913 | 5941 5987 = 2.62 AA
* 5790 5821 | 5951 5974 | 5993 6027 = -0.11 AA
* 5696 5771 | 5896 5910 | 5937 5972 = 0.58 AA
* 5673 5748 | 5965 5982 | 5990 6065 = 0.07 AA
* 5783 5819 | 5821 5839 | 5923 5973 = -0.34 AA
